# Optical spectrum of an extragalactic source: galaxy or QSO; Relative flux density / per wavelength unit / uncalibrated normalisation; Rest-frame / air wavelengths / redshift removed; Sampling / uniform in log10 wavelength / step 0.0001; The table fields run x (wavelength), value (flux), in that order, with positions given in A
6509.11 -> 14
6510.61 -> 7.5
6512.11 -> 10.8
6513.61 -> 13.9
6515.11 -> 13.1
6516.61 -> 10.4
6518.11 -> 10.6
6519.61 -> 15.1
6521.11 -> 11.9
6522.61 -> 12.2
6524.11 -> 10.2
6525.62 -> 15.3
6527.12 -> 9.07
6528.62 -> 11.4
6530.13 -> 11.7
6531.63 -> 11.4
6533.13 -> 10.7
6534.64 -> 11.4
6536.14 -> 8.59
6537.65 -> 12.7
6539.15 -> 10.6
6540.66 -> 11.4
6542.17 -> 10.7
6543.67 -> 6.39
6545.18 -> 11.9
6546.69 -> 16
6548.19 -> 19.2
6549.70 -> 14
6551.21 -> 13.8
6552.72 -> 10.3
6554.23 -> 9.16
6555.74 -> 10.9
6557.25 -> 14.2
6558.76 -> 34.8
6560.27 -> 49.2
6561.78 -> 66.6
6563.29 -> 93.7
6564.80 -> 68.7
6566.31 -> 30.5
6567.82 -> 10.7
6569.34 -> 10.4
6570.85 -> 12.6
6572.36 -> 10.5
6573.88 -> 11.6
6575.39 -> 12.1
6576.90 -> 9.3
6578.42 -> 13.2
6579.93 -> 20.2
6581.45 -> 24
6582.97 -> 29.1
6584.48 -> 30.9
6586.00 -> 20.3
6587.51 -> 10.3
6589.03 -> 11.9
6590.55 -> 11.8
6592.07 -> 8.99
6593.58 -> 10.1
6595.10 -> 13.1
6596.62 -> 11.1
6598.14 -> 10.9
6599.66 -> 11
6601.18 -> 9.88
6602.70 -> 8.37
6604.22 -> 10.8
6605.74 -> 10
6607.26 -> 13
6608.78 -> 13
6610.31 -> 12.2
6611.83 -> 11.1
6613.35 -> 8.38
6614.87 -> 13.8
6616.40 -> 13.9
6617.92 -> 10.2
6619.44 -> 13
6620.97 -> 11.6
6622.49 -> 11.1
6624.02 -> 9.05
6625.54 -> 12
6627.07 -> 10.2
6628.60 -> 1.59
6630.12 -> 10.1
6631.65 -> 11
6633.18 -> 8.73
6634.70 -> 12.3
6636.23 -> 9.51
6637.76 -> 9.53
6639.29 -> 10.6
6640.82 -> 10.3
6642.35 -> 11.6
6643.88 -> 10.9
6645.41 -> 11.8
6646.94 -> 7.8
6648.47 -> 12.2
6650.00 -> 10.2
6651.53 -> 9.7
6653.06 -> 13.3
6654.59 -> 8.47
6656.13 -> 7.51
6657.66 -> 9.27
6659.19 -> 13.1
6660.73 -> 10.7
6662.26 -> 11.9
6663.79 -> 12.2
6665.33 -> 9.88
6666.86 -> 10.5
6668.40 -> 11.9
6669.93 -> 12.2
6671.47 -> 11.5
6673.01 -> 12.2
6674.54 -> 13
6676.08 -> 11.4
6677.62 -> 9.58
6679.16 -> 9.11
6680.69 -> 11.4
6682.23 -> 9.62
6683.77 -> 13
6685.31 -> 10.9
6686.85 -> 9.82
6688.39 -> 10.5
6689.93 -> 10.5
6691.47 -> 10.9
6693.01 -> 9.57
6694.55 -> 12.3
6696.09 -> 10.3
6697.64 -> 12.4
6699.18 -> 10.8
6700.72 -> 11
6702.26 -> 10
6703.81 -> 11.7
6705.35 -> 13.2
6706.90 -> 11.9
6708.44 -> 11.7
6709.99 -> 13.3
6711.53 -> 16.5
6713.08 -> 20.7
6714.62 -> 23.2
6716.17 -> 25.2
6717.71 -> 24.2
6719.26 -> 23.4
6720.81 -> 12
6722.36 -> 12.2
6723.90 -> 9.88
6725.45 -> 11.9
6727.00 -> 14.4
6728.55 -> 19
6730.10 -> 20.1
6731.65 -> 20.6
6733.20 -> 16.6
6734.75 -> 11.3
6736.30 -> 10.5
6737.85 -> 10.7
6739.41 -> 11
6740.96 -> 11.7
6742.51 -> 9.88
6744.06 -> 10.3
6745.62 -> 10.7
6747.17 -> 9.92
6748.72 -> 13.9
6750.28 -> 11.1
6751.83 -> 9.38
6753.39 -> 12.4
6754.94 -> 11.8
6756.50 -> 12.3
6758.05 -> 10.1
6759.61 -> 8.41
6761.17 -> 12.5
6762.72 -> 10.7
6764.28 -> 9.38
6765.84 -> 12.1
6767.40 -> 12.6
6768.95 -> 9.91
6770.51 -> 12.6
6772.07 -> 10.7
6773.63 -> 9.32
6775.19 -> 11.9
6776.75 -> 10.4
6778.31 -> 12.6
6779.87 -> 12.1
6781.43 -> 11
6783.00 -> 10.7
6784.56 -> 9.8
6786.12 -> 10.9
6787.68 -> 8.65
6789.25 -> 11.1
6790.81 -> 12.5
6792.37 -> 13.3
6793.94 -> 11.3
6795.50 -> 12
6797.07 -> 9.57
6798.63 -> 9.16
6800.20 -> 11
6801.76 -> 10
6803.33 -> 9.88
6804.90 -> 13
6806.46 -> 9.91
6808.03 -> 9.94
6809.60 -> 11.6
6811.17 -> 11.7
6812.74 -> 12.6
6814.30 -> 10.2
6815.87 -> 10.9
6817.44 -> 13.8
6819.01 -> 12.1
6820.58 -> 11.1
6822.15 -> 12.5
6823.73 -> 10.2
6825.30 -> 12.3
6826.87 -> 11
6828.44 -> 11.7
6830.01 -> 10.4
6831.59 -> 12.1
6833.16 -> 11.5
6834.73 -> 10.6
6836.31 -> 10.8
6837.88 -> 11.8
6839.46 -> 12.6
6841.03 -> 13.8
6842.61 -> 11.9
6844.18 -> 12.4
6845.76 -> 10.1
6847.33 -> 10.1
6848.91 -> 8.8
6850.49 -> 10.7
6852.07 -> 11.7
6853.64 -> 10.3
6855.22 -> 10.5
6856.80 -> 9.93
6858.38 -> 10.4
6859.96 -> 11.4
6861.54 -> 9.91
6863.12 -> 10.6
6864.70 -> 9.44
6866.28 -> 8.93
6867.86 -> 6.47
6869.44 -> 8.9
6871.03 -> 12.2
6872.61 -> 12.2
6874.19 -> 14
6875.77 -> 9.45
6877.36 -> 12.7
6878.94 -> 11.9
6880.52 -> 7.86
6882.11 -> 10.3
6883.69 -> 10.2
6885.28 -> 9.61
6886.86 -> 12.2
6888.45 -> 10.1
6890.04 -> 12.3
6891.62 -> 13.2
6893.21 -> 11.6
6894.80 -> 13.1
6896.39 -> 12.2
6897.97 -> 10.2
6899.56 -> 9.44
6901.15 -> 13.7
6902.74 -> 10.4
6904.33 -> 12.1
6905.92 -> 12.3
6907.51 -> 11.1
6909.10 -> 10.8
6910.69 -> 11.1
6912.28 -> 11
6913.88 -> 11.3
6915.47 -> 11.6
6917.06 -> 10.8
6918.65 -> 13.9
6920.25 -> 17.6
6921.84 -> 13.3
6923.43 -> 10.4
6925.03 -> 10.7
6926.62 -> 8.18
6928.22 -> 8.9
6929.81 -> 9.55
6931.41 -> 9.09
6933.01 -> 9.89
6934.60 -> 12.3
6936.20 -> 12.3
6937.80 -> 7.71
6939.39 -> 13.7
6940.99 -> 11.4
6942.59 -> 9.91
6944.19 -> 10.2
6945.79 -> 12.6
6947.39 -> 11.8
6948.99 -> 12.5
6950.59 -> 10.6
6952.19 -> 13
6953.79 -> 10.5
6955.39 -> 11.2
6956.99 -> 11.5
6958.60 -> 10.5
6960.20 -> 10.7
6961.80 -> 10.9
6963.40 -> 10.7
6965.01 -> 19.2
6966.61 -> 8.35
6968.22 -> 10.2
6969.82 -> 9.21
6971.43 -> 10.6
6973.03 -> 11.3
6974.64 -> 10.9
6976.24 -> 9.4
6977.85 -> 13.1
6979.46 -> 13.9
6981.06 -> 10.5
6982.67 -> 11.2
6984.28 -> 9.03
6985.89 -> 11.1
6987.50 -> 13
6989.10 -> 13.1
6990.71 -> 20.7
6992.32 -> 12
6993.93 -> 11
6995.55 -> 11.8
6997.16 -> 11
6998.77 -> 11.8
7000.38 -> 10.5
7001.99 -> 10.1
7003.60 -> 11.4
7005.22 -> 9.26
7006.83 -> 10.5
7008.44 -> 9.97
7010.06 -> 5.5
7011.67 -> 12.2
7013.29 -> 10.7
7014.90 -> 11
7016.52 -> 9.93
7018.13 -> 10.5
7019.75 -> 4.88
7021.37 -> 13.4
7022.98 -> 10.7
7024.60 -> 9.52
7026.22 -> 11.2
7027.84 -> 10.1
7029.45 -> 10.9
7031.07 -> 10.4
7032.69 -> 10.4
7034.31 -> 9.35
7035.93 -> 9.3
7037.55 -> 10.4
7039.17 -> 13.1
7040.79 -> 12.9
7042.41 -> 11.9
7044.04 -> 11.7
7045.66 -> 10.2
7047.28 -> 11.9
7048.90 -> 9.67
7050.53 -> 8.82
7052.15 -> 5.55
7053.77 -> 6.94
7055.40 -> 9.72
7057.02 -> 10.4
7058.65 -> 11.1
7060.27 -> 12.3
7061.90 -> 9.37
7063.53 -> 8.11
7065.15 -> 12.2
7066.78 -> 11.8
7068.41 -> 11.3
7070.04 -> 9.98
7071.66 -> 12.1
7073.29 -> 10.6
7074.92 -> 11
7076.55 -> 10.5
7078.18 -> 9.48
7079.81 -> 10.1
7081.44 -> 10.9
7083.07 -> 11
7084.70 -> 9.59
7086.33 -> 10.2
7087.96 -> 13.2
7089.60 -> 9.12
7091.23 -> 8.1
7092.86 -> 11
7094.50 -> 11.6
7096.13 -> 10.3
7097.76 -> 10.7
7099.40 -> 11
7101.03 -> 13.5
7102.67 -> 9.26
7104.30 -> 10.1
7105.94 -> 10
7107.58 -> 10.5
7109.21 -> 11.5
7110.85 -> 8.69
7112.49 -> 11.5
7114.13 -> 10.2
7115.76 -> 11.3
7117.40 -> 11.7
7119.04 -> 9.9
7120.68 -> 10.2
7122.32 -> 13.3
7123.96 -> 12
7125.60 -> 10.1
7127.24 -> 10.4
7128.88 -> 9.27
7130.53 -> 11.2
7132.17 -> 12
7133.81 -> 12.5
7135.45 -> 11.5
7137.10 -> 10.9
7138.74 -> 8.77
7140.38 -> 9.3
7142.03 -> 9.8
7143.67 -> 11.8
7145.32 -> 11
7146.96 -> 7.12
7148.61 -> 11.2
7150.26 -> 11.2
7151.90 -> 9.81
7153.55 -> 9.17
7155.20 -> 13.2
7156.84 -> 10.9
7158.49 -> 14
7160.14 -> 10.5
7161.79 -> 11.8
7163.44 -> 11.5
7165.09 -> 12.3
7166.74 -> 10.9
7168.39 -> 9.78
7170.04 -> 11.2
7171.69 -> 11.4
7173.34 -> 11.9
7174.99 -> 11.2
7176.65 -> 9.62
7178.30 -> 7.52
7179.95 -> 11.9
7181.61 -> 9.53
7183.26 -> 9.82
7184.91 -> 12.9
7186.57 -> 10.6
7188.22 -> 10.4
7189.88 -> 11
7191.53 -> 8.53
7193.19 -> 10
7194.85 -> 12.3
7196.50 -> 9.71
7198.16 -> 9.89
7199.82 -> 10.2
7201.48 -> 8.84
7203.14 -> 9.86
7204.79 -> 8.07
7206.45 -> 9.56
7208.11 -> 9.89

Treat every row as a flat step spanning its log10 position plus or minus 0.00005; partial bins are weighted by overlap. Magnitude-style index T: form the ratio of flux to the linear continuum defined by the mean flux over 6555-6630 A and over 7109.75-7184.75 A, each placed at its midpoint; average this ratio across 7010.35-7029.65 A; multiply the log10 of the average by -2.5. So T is 0.21 mag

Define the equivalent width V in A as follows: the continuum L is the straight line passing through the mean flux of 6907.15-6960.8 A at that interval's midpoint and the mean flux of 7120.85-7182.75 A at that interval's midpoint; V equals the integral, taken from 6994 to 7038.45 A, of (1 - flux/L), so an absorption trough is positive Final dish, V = 3.3 A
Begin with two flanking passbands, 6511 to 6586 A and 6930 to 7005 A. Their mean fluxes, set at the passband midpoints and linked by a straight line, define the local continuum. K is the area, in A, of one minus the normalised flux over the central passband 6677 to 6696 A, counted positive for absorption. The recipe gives 6.5 A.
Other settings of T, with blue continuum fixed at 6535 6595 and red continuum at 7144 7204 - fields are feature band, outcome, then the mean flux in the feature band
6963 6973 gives 0.213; 11.4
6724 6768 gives 0.375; 12.3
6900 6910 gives 0.264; 11.6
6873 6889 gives 0.365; 10.9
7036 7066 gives 0.213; 10.3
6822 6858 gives 0.381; 11.2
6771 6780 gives 0.449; 11.1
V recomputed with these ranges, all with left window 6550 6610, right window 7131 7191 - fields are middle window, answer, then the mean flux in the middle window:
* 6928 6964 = 8.2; 11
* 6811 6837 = 7.4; 11.5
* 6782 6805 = 8.0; 10.8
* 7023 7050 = 4.2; 10.8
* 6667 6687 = 7.8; 11.2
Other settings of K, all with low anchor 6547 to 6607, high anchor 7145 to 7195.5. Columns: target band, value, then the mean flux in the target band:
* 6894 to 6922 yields 5.5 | 12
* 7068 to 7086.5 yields 2.5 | 10.6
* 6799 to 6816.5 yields 5.9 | 10.9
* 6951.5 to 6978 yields 5.3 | 11.2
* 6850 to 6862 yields 3.9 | 10.6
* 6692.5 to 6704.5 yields 4.7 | 11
